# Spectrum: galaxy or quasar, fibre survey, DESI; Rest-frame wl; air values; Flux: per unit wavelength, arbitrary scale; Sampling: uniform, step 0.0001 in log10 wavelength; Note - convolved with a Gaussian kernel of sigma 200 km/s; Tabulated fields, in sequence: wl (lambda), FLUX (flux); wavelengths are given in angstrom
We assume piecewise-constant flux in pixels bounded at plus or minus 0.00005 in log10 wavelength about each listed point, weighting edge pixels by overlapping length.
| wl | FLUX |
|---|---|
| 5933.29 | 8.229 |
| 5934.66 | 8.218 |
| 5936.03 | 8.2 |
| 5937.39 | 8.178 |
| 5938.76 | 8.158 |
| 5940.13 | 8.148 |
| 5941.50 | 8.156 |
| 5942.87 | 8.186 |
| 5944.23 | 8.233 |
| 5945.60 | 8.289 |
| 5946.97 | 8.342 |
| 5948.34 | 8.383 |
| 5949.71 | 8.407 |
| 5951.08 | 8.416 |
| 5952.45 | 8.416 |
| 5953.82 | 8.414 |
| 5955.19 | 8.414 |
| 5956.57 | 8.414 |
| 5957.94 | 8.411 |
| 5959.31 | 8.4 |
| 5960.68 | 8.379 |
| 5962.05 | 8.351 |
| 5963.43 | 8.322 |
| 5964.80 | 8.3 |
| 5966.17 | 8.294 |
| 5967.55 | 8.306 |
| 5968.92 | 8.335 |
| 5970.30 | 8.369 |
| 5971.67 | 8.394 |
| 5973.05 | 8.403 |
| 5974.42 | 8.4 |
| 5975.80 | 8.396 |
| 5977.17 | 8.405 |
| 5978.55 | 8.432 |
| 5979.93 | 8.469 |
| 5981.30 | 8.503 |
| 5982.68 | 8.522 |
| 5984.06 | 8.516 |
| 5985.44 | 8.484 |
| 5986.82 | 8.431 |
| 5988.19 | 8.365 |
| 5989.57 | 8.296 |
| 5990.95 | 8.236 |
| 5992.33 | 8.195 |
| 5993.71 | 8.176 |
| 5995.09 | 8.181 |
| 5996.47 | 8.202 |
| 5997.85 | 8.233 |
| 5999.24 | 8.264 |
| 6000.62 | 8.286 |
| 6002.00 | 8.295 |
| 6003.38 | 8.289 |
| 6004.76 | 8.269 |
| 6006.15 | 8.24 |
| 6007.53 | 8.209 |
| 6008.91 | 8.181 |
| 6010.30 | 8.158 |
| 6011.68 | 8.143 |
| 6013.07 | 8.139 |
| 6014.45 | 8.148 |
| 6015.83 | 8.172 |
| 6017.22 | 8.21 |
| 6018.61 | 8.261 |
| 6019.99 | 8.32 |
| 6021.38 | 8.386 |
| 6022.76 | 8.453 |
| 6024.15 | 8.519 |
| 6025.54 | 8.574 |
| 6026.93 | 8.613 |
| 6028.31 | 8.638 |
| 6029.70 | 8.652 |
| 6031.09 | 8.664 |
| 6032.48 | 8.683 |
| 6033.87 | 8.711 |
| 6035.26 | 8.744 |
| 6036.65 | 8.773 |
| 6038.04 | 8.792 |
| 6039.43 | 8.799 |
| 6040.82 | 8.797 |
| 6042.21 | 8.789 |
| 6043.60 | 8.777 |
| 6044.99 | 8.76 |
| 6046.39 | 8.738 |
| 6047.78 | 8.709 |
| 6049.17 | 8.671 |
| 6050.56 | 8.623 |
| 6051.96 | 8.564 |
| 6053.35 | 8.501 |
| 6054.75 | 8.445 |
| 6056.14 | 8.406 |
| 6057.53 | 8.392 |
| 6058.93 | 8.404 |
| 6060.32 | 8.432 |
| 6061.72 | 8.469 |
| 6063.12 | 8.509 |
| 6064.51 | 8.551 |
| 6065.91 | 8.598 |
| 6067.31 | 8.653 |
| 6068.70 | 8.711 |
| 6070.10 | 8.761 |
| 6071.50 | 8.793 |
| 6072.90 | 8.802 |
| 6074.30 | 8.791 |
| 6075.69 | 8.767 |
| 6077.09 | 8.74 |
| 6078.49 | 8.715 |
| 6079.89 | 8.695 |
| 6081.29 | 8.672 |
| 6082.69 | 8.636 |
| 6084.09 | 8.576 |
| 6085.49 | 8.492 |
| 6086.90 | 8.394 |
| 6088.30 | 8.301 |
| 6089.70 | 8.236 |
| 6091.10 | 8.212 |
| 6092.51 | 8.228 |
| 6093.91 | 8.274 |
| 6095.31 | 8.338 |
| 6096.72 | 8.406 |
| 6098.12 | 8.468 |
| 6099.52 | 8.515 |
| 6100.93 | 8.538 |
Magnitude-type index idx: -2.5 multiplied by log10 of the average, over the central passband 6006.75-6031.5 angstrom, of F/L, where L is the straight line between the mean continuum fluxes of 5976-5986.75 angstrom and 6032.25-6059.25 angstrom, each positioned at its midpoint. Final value 0.03 mag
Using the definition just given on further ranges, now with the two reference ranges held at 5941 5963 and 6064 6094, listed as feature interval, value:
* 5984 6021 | 0.025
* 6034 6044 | -0.034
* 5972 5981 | -0.004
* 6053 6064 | 0.012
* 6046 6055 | -0.011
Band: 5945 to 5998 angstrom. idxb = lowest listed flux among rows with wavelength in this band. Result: 8.176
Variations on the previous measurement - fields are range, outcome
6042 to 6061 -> 8.392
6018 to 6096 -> 8.212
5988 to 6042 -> 8.139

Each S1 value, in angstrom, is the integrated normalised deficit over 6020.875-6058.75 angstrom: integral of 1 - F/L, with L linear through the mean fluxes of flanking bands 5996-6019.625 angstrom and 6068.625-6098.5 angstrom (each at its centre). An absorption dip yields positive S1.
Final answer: -1.3 angstrom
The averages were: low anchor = 8.22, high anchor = 8.54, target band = 8.63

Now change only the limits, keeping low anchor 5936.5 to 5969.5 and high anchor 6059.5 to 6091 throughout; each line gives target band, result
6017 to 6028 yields 0.06 angstrom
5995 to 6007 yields 0.25 angstrom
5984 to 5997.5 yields 0.17 angstrom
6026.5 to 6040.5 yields -0.34 angstrom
